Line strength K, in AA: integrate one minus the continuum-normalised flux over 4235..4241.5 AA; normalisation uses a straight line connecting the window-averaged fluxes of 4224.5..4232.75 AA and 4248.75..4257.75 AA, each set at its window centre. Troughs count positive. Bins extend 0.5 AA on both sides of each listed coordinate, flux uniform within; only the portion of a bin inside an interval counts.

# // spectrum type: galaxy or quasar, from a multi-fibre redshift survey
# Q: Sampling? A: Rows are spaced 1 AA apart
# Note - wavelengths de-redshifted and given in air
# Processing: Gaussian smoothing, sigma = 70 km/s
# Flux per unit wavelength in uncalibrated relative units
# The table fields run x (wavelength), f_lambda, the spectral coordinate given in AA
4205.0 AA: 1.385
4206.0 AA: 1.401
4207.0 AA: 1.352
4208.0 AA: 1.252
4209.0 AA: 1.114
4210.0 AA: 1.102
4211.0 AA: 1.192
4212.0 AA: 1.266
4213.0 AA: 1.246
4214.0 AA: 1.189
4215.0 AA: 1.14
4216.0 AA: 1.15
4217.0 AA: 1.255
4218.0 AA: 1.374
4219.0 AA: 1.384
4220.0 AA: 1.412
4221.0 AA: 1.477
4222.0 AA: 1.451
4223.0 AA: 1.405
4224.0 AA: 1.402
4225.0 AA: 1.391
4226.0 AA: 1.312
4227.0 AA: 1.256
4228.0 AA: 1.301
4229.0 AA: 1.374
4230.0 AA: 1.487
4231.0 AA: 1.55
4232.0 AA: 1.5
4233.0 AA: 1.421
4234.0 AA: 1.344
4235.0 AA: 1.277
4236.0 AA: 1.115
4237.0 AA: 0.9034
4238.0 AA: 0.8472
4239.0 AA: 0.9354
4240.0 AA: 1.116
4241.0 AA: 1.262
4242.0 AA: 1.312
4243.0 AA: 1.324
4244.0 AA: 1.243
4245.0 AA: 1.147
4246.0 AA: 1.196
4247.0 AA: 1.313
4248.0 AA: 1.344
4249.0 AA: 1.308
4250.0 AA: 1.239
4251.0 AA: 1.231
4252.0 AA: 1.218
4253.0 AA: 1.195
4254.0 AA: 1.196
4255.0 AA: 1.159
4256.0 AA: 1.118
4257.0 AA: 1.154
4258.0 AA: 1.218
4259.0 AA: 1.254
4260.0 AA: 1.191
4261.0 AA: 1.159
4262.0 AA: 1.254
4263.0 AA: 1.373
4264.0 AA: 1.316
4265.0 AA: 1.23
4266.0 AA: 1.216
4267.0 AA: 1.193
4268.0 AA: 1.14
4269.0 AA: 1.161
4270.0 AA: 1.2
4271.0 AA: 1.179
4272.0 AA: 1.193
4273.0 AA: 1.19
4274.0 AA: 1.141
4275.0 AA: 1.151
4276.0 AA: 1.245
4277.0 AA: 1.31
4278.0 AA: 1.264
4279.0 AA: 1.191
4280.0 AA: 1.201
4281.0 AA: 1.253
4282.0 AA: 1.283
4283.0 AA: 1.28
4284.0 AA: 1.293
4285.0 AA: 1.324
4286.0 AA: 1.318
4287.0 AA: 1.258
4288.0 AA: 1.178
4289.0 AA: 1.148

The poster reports 1.3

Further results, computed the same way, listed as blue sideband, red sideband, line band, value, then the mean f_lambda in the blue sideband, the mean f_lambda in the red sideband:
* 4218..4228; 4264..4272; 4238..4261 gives 1.2 AA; 1.38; 1.2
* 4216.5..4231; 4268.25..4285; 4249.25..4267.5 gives 0.8 AA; 1.38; 1.22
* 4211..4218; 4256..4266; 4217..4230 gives -1.7 AA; 1.22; 1.23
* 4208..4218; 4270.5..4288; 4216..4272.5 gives -2.0 AA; 1.2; 1.24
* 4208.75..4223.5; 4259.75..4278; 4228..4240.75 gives 0.2 AA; 1.28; 1.22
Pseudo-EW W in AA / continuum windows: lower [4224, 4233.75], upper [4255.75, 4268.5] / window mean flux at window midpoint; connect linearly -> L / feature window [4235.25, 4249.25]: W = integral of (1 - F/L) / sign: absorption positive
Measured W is 1.6 AA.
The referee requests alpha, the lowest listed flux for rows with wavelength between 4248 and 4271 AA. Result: 1.118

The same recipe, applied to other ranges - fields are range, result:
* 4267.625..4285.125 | 1.14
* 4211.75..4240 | 0.8472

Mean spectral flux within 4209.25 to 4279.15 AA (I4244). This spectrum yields 1.25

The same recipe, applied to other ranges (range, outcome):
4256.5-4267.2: 1.23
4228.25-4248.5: 1.25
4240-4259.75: 1.23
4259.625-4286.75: 1.23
